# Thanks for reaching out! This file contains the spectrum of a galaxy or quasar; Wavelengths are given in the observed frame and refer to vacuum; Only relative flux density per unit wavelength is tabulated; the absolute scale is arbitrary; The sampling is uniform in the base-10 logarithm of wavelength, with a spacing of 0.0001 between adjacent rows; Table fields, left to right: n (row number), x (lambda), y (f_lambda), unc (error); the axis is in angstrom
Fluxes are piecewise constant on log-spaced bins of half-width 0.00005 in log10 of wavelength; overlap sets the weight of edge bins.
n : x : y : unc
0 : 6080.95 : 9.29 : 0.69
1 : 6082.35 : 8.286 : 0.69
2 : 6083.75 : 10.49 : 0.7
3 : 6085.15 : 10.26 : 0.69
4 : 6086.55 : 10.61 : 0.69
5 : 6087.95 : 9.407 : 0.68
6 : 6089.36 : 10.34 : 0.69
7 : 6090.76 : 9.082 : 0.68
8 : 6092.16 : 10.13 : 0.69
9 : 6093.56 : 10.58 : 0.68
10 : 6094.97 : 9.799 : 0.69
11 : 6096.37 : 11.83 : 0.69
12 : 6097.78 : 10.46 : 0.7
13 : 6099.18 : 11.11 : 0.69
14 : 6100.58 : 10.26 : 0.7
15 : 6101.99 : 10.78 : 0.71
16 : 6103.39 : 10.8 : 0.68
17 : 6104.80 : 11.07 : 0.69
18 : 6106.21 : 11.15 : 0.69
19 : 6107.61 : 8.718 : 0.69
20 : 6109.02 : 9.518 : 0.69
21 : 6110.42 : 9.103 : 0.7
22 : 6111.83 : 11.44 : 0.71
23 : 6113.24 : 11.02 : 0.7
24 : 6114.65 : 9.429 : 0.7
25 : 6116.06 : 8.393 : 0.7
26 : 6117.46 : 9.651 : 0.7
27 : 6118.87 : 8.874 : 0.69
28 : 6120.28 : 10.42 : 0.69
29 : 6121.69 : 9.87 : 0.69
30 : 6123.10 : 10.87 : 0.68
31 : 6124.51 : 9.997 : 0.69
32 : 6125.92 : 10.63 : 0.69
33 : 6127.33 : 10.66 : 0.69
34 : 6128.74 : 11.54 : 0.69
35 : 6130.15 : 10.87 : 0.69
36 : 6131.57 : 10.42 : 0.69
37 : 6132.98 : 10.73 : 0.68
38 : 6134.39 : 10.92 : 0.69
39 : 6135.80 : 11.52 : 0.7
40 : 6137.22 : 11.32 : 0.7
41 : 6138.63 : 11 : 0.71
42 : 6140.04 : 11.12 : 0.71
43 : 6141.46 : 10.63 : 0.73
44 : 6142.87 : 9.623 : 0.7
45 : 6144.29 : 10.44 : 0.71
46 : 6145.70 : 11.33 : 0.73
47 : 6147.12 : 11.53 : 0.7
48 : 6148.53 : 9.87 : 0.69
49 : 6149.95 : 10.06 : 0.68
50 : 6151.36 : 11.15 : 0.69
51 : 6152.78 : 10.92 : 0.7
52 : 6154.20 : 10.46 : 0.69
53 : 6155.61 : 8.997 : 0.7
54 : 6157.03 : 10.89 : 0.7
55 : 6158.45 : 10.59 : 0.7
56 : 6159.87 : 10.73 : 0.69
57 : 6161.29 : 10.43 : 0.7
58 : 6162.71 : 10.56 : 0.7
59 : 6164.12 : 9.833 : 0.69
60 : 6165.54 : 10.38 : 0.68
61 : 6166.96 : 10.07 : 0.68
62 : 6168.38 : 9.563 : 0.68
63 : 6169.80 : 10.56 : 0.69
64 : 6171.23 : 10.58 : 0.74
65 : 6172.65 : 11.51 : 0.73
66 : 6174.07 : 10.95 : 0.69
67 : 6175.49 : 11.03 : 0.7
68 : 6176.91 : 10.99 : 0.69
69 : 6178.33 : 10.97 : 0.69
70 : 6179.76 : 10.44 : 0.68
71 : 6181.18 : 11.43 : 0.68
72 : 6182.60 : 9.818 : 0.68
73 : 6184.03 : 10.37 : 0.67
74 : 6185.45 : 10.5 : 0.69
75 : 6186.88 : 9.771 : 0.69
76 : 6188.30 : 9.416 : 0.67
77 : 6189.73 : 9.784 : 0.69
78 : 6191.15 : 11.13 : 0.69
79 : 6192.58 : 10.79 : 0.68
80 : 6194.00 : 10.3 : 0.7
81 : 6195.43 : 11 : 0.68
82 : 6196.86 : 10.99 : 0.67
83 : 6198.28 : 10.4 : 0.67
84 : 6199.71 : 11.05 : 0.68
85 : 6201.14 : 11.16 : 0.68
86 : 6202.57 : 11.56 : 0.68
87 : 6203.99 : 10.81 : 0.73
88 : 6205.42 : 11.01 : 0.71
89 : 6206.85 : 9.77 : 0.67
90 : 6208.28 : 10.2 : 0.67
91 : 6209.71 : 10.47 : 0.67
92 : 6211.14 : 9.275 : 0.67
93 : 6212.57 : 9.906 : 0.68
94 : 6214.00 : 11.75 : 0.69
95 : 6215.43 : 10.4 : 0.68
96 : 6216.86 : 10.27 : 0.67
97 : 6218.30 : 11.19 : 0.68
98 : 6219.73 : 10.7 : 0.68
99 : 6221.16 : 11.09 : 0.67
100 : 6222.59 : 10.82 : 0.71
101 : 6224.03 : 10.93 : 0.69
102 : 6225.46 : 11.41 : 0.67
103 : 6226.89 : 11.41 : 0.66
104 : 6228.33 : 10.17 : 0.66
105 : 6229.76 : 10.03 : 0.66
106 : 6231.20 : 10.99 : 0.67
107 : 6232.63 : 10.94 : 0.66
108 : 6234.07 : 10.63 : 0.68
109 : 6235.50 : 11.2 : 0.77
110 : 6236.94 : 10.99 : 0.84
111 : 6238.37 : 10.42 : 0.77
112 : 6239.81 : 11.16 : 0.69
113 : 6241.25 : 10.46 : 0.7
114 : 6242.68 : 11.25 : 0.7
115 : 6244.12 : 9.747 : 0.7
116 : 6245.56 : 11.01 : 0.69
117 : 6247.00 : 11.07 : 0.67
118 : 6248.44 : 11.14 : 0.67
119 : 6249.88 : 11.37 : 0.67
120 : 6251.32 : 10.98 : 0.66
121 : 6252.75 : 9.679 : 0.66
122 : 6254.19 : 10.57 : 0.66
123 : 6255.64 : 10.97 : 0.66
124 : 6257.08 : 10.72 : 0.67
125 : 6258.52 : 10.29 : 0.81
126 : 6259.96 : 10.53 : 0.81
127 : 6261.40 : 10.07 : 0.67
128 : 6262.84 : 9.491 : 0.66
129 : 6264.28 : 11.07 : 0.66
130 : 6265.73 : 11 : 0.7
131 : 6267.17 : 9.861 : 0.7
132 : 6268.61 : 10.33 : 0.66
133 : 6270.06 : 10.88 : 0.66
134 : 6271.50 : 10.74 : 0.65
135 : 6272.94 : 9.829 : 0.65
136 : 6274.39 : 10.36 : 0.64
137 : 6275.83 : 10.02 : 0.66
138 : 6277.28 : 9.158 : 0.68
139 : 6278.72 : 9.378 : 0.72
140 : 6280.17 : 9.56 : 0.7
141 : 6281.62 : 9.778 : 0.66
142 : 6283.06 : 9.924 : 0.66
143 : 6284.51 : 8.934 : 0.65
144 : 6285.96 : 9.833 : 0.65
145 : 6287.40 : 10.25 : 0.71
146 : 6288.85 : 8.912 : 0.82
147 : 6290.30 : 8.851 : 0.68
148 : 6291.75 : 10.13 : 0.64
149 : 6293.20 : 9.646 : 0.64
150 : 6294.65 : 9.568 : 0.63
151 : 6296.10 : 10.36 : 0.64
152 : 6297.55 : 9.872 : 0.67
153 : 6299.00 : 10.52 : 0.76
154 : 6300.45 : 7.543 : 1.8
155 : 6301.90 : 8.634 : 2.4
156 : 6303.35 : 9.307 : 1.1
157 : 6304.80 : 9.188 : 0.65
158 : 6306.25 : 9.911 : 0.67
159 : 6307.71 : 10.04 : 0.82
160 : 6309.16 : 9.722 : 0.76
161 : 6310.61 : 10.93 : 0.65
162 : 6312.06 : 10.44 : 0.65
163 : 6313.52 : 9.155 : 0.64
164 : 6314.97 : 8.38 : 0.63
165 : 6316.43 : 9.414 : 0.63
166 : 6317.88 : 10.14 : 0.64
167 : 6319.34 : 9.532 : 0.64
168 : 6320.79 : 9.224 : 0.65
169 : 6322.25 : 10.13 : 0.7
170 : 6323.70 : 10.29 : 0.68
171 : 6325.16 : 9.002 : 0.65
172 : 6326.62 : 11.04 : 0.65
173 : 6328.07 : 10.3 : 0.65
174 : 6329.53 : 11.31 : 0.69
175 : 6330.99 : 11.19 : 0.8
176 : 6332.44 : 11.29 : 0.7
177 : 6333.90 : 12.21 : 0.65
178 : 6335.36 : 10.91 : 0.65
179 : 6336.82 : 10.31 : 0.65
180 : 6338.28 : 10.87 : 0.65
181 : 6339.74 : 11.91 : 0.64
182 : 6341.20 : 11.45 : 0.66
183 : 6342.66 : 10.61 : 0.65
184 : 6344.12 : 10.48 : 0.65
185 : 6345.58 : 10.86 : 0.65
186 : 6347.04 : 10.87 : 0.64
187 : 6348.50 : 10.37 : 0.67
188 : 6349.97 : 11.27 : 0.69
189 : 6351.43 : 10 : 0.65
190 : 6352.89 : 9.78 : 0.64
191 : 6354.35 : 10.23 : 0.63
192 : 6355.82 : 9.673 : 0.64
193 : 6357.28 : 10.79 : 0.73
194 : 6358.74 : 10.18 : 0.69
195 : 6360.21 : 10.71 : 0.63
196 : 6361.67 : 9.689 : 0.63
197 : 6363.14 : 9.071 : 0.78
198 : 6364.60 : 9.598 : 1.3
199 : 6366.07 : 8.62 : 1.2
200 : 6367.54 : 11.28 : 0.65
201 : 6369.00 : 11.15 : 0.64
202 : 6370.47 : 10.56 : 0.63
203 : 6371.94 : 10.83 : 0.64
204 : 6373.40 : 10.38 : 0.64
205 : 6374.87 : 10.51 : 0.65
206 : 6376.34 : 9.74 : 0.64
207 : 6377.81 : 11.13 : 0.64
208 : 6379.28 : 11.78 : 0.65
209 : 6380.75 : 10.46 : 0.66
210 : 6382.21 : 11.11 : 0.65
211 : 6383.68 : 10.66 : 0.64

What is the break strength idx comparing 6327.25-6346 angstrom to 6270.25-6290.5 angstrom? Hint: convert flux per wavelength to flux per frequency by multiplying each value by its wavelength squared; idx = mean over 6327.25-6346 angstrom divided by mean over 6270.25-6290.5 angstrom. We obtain 1.2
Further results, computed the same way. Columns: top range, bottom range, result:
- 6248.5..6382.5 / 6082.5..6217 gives 1.03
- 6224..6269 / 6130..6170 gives 1.04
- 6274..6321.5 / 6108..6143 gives 0.98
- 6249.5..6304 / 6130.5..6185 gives 0.97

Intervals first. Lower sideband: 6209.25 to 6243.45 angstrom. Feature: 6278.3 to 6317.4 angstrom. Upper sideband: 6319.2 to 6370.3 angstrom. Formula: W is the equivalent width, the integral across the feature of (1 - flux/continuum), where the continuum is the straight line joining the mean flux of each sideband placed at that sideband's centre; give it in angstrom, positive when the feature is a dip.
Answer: 3.7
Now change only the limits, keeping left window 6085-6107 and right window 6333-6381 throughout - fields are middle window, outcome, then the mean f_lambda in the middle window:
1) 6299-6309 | 1.2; 9.24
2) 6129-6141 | -0.6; 11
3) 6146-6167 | 0.1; 10.5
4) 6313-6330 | 1.2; 9.81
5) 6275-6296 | 1.9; 9.59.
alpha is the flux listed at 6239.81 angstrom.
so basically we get 11.16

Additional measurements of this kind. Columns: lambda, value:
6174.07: 10.95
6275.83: 10.02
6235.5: 11.2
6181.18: 11.43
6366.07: 8.62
